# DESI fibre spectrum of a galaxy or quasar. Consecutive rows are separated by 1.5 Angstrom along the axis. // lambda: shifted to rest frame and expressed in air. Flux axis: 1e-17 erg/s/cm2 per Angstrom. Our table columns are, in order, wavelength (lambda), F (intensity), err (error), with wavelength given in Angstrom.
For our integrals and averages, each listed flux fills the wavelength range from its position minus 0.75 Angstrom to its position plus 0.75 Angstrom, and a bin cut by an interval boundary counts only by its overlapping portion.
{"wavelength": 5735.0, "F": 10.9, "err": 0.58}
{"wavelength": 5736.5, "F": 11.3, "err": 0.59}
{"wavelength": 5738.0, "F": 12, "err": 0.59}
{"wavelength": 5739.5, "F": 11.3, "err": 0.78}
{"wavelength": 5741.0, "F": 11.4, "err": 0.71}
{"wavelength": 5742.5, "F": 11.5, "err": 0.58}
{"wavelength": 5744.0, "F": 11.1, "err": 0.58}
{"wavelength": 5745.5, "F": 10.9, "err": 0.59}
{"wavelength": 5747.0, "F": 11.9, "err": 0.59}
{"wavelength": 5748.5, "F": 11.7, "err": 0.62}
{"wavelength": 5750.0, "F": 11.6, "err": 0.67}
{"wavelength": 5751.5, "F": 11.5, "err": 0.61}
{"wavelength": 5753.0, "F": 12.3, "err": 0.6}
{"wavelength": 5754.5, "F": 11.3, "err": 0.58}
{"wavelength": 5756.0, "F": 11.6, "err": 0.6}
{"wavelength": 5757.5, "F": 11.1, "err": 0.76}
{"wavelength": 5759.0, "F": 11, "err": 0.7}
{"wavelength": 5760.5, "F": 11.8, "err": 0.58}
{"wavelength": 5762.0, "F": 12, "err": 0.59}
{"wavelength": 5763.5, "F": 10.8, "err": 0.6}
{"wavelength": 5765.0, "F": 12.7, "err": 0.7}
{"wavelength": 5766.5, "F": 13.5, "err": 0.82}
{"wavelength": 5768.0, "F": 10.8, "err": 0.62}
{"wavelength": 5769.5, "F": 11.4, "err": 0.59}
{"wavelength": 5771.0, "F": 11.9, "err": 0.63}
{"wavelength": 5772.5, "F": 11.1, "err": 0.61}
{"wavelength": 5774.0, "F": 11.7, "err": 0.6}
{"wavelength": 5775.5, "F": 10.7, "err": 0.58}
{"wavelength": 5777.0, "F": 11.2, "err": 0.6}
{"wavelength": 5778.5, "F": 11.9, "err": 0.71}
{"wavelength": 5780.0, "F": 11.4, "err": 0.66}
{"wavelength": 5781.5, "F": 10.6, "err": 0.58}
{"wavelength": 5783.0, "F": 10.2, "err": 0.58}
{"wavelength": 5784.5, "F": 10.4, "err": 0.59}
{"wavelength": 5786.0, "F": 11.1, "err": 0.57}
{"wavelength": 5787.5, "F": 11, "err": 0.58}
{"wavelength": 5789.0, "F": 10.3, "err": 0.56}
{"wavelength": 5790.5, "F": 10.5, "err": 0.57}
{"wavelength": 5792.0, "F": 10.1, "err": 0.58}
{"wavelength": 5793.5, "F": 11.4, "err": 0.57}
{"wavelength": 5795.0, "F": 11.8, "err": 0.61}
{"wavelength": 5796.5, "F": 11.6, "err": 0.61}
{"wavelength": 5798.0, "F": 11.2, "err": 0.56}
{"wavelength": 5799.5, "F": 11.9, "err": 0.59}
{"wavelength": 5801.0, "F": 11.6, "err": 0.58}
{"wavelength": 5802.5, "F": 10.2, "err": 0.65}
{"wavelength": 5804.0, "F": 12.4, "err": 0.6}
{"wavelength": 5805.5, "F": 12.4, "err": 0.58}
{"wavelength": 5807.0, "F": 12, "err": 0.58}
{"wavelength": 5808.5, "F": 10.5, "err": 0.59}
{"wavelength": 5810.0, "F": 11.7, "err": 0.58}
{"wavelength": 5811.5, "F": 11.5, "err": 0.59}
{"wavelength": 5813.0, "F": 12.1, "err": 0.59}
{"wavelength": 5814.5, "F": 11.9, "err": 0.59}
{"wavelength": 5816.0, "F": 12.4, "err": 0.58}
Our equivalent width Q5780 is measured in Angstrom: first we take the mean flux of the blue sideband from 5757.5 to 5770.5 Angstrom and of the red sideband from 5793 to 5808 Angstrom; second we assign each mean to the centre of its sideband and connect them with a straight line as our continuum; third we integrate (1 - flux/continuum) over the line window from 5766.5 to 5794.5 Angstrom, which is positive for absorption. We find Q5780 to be 1.5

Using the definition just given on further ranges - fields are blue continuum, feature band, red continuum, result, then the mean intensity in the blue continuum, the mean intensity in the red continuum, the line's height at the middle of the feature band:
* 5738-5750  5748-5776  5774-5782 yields -0.7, 11.5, 11.2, 11.3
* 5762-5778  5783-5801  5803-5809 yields 1.1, 11.6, 11.8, 11.7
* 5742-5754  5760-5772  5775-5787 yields -0.7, 11.6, 10.9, 11.2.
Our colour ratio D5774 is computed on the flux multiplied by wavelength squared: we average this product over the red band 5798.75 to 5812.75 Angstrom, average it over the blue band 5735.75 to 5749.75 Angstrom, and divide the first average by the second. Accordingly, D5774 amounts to 1.0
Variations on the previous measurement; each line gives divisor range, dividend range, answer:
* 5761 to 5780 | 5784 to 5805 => 0.96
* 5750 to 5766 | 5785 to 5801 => 0.97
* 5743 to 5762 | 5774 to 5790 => 0.96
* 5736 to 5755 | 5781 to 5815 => 0.99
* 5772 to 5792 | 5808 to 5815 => 1.07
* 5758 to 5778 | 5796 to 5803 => 0.99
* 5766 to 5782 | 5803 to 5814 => 1.04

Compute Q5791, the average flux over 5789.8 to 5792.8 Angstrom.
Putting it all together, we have 10.3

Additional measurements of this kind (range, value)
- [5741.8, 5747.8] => 11.4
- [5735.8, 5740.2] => 11.5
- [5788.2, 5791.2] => 10.4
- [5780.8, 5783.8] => 10.4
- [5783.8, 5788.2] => 10.8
